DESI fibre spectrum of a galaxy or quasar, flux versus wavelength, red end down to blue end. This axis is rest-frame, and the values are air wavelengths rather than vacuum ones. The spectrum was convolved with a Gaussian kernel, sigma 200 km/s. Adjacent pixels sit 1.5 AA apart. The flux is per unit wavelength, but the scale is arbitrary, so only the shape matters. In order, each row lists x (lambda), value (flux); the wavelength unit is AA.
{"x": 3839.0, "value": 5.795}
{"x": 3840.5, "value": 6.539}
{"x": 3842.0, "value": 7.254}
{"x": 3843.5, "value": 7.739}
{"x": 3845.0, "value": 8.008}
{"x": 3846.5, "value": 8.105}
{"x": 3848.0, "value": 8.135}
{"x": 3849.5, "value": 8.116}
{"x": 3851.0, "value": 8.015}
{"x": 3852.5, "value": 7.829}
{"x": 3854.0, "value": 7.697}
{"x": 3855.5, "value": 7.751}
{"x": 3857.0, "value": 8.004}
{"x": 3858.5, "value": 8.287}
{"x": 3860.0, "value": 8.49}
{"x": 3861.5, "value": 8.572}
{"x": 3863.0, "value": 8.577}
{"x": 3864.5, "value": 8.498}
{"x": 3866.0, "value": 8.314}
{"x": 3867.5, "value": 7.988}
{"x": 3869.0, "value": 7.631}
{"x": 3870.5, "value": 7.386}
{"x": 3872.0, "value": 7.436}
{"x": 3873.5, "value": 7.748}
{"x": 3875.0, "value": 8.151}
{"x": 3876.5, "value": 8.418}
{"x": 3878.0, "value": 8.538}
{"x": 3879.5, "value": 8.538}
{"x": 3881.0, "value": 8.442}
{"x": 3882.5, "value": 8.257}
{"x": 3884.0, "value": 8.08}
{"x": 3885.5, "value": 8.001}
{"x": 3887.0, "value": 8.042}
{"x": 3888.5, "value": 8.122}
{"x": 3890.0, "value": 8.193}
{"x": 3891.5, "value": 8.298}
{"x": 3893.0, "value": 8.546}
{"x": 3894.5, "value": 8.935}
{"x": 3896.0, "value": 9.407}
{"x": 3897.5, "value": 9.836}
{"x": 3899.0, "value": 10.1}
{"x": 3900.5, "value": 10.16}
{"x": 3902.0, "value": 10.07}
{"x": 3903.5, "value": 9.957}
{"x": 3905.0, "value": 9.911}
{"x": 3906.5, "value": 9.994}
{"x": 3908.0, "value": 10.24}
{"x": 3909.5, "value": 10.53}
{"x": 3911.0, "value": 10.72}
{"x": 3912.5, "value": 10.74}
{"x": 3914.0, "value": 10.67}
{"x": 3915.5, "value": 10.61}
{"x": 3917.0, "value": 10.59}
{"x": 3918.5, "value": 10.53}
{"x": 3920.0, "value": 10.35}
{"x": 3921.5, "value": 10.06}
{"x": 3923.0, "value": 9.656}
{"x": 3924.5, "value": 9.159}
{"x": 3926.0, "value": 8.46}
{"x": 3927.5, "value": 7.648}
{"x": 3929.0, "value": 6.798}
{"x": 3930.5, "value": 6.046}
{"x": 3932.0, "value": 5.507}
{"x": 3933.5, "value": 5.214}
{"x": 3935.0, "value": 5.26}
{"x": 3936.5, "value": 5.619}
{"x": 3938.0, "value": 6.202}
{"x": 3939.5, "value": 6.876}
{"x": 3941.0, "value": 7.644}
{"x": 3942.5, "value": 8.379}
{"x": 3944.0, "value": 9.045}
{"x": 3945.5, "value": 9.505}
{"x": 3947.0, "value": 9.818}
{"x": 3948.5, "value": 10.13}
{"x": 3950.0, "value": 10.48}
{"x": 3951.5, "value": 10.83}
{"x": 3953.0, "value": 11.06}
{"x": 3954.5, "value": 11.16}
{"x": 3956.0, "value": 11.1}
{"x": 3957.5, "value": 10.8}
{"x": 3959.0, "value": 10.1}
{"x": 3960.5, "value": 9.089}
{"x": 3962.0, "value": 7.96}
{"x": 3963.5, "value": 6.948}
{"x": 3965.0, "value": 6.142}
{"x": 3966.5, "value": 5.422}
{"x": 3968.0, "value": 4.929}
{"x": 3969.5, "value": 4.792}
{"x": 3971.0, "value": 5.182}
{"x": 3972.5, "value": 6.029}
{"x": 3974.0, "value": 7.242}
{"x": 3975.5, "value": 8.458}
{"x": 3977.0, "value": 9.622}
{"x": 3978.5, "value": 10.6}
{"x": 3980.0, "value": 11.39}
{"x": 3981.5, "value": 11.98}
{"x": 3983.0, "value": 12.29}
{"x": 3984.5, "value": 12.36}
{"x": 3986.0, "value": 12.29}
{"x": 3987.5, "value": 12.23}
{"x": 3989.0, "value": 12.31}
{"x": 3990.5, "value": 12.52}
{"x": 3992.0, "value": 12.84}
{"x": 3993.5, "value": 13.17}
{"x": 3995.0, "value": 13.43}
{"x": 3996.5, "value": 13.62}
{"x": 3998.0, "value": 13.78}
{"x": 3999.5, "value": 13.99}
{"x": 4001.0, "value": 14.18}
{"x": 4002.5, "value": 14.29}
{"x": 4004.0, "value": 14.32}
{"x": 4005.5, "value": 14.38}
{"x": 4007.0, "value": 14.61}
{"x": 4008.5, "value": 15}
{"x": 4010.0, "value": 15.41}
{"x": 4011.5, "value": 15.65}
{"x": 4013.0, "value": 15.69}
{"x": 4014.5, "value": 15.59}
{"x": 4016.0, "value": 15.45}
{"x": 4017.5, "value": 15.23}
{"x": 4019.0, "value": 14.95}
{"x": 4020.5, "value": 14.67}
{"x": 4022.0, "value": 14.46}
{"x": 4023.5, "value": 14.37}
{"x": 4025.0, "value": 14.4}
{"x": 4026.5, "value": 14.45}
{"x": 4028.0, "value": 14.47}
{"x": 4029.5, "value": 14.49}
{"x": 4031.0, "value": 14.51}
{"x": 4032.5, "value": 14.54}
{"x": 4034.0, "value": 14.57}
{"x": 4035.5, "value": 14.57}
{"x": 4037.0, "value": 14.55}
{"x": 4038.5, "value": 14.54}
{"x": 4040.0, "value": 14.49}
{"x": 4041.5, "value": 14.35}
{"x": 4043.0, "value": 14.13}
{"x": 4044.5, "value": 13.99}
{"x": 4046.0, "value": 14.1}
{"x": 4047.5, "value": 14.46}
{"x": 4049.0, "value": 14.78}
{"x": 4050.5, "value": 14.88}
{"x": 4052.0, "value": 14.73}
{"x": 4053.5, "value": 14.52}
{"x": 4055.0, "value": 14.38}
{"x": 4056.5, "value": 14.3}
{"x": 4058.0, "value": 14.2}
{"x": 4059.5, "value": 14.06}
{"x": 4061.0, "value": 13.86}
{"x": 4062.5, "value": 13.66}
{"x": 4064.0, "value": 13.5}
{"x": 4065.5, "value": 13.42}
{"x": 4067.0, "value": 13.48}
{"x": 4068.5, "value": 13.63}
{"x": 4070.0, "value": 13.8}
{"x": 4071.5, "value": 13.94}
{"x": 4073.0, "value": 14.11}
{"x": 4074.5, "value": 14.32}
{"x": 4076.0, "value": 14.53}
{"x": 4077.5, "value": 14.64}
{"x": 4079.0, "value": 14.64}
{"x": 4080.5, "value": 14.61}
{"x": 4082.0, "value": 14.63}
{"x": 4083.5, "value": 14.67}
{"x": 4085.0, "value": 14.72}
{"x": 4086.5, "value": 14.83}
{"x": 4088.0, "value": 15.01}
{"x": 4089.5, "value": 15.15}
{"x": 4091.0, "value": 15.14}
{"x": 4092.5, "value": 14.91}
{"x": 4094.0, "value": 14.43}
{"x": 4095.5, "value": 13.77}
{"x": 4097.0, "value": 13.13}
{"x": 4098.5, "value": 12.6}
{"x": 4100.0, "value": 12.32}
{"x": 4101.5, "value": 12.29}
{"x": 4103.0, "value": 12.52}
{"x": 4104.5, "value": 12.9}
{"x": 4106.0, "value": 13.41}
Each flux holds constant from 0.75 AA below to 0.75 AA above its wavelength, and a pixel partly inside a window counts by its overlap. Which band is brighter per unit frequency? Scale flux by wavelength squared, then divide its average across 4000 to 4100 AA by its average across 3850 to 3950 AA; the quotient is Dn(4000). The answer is 1.8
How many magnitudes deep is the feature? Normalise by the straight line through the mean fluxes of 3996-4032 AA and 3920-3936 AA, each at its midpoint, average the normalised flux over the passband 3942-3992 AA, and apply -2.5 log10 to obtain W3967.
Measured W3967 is 0.125 mag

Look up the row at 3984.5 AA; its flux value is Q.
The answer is 12.36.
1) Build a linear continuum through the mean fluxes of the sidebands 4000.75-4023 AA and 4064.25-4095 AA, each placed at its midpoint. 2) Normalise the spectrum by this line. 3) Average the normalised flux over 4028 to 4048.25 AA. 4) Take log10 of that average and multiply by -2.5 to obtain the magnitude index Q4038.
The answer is 0.02 mag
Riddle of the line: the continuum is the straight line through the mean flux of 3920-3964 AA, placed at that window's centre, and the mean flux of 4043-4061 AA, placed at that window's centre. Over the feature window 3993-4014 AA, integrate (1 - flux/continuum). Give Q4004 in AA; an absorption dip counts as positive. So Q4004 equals -4.7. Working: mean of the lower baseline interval 8.54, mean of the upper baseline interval 14.4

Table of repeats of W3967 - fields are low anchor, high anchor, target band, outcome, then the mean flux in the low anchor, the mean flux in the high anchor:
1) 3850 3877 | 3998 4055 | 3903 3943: 0.20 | 8.04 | 14.6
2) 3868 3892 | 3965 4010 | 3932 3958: 0.16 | 8.08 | 11.3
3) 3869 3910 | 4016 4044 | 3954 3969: 0.38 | 8.83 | 14.6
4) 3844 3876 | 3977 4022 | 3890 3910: 0.00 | 8.04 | 13.7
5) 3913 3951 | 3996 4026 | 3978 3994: 0.05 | 8.44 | 14.7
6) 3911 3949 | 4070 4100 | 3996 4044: -0.23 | 8.45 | 14.3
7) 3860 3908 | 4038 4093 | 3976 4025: -0.11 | 8.67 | 14.4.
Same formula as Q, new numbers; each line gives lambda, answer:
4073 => 14.11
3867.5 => 7.988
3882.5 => 8.257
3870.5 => 7.386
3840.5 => 6.539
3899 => 10.1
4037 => 14.55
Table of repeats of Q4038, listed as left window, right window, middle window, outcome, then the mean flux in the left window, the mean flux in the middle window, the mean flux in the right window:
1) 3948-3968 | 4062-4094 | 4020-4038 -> -0.185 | 9.15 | 14.5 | 14.4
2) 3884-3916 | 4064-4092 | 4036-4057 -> -0.072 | 9.53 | 14.4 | 14.4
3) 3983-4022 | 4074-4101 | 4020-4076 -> -0.005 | 14.1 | 14.3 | 14.3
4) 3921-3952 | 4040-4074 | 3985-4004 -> -0.208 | 7.98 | 13.3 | 14.1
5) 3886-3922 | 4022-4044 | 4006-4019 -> -0.118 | 9.76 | 15.3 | 14.5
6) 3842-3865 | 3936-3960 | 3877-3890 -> 0.030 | 8.09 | 8.25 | 9.33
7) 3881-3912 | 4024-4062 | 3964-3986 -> 0.390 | 9.26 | 8.44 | 14.4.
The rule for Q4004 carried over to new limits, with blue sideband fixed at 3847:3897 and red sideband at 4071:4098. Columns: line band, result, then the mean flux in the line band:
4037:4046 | -0.7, 14.3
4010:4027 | -3.4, 15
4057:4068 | 0.1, 13.8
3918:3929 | 0.6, 9.21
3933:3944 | 3.8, 6.66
